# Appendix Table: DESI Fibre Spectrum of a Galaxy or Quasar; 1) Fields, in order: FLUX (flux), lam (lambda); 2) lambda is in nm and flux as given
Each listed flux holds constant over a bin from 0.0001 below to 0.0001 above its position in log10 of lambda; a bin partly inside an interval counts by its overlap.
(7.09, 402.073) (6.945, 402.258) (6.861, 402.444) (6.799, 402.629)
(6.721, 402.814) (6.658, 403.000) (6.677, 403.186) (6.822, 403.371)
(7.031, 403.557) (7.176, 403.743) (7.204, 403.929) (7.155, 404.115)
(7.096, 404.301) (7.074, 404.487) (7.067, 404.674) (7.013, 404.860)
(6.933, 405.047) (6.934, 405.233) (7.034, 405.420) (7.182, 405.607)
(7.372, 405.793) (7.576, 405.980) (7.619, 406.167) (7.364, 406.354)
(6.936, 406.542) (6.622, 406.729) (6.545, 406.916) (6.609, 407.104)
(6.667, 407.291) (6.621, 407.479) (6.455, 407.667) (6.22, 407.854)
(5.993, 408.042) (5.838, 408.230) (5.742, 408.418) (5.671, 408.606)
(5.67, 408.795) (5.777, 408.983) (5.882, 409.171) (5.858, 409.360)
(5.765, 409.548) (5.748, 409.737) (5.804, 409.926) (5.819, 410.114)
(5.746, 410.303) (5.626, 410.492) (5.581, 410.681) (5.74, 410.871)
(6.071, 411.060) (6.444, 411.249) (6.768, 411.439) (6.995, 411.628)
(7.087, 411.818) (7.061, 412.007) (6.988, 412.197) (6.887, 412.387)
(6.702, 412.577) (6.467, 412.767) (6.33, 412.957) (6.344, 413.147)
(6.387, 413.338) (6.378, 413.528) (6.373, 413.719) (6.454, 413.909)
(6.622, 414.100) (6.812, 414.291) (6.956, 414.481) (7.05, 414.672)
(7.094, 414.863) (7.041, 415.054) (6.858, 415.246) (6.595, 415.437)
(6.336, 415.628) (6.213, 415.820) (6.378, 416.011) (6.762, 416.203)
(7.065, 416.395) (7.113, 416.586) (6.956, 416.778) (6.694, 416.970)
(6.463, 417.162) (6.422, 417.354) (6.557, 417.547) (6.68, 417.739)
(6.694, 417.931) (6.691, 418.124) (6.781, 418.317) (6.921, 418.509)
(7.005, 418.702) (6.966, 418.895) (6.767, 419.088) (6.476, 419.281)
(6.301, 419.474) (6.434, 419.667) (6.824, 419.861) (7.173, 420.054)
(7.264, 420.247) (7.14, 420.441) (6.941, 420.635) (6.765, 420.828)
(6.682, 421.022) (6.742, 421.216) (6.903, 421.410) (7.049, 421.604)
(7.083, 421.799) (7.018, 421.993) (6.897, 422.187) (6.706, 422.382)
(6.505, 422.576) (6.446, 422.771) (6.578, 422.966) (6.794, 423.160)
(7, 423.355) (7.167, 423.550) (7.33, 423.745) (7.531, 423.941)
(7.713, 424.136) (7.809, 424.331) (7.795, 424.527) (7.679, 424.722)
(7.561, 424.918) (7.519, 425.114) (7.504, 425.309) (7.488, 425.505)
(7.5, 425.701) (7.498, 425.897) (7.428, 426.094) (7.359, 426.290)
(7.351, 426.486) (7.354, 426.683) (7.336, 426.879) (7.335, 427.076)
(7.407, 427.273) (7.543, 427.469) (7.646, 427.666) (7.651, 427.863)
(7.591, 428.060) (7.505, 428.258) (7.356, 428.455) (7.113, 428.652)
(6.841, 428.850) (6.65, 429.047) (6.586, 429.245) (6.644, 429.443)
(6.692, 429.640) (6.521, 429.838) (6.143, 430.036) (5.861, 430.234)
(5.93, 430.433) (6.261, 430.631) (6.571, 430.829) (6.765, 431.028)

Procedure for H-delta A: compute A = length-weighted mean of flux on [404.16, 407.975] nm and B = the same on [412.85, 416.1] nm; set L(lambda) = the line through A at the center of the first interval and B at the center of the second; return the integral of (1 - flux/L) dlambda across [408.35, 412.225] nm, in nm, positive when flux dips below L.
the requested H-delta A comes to 0.40 nm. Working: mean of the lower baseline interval 6.94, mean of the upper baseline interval 6.6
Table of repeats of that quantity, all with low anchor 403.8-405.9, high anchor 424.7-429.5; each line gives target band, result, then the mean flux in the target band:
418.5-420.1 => 0.113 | 6.74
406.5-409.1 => 0.332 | 6.22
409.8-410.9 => 0.221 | 5.72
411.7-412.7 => 0.034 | 6.93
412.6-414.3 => 0.174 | 6.45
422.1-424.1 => 0.102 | 6.92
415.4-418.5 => 0.245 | 6.66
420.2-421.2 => 0.047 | 6.92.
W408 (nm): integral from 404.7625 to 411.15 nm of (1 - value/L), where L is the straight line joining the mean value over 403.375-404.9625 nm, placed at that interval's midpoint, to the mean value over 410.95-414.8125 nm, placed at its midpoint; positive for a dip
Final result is 0.51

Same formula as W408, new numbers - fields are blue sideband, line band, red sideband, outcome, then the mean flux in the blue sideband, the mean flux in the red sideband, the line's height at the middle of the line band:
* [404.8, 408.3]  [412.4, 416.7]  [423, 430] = 0.216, 6.82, 7.29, 7.01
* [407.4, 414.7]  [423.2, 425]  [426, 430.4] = -0.159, 6.27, 7.07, 6.88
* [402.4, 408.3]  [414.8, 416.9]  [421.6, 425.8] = 0.093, 6.88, 7.22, 7.07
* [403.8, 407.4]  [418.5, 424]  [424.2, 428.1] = 0.398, 7.05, 7.52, 7.41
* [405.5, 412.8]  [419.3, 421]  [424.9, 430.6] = -0.002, 6.4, 7.12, 6.82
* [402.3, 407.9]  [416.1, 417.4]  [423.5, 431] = 0.049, 6.94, 7.17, 7.06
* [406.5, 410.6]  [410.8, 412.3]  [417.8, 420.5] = -0.092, 6.06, 6.81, 6.27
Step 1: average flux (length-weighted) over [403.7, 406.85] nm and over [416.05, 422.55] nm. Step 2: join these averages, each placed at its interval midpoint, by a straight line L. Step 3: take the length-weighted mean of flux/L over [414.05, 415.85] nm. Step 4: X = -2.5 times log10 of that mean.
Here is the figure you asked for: 0.02 mag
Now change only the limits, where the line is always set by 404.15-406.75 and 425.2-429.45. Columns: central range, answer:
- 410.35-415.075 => 0.102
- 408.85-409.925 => 0.231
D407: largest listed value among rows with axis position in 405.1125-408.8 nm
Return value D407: 7.619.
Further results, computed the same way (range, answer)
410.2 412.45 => 7.087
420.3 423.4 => 7.14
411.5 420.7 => 7.264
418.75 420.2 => 7.173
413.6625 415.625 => 7.094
